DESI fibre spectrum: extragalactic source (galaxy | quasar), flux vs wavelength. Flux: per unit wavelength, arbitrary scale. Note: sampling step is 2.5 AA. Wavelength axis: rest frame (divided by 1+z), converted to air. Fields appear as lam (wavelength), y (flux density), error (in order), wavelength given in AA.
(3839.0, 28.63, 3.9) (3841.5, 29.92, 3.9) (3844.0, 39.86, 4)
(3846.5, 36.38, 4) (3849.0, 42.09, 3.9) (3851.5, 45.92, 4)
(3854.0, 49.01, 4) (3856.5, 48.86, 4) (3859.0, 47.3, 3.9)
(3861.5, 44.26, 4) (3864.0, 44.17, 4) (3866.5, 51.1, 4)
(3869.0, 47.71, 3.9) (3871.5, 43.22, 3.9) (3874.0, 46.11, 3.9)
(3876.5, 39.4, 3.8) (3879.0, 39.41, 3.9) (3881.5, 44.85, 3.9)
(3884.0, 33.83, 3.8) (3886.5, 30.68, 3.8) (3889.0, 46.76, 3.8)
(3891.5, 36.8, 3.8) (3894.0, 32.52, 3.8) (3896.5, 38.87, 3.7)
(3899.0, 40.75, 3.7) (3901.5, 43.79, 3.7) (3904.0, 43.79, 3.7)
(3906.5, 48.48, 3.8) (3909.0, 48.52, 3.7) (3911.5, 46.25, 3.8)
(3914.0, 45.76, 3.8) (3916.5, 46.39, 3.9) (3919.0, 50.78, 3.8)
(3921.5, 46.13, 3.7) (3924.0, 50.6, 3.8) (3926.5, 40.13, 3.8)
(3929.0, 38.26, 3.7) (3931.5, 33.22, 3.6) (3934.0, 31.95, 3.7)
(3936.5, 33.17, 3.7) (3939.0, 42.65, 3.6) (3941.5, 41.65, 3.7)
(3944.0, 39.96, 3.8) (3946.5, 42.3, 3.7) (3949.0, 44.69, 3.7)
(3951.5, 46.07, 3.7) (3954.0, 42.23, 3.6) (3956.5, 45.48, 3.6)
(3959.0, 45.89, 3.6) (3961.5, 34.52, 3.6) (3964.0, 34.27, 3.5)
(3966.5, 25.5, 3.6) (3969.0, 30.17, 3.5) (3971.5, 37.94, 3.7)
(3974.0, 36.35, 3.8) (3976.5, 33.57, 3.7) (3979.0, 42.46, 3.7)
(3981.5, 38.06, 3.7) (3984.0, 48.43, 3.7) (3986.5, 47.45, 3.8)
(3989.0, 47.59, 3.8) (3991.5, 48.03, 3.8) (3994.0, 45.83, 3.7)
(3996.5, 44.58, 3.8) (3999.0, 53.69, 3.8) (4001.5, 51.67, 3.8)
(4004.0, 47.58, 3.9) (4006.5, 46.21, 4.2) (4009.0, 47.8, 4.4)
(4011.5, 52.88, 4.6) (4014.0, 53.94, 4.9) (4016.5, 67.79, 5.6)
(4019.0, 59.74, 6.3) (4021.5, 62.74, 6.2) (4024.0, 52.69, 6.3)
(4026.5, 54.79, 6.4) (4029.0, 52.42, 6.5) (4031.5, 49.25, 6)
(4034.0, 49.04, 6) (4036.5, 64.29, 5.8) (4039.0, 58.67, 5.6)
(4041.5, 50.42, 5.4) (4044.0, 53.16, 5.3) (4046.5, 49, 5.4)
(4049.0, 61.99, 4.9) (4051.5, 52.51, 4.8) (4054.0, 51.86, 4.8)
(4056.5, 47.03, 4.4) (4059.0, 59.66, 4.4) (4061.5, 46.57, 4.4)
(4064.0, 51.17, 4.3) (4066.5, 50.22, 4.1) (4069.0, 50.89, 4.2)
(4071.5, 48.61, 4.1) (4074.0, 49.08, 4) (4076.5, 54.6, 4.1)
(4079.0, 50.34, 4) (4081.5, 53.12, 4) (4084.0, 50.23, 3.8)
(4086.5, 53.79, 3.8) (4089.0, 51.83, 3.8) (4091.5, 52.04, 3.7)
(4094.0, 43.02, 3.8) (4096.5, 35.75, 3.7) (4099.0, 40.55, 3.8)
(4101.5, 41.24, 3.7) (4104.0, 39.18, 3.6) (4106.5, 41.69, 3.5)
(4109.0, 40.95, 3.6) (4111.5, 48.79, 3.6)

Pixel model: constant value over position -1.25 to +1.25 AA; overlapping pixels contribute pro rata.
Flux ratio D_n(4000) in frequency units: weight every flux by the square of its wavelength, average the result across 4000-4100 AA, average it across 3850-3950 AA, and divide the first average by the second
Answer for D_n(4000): 1.31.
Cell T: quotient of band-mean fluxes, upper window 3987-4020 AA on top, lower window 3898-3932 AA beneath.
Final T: 1.14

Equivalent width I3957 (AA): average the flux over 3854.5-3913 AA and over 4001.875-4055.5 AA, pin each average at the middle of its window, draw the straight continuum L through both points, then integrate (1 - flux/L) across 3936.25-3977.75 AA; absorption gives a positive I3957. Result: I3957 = 8.39 AA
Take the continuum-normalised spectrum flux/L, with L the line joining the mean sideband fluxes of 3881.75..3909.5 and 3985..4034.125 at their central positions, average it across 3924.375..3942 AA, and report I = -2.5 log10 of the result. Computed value 0.17 mag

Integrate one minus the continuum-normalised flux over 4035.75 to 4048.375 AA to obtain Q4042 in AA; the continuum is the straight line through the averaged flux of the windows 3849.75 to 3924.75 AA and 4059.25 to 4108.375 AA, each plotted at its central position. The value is -2.2 AA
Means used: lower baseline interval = 44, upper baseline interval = 47.7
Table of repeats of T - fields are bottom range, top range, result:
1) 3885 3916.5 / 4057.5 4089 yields 1.23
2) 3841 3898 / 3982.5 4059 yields 1.25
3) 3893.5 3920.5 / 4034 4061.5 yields 1.22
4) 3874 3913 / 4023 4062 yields 1.30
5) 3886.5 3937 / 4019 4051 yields 1.31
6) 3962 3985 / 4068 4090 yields 1.42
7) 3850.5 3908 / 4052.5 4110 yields 1.12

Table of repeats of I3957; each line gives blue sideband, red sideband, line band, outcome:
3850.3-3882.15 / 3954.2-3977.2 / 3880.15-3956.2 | -2.3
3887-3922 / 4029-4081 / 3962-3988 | 5.6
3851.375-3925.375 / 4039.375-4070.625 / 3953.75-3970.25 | 3.8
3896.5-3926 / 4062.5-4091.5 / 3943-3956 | 1.1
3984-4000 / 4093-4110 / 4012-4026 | -3.9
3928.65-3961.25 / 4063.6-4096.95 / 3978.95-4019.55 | -4.9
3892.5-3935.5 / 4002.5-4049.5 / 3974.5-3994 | 2.5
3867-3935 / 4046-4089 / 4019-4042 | -2.6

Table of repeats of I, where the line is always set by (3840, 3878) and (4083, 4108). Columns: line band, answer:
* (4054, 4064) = -0.15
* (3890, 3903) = 0.13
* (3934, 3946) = 0.14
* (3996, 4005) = -0.13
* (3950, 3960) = -0.02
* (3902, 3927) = -0.07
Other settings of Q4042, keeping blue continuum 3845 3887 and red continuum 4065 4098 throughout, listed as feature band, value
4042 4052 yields -1.1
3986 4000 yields -0.2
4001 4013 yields -0.5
